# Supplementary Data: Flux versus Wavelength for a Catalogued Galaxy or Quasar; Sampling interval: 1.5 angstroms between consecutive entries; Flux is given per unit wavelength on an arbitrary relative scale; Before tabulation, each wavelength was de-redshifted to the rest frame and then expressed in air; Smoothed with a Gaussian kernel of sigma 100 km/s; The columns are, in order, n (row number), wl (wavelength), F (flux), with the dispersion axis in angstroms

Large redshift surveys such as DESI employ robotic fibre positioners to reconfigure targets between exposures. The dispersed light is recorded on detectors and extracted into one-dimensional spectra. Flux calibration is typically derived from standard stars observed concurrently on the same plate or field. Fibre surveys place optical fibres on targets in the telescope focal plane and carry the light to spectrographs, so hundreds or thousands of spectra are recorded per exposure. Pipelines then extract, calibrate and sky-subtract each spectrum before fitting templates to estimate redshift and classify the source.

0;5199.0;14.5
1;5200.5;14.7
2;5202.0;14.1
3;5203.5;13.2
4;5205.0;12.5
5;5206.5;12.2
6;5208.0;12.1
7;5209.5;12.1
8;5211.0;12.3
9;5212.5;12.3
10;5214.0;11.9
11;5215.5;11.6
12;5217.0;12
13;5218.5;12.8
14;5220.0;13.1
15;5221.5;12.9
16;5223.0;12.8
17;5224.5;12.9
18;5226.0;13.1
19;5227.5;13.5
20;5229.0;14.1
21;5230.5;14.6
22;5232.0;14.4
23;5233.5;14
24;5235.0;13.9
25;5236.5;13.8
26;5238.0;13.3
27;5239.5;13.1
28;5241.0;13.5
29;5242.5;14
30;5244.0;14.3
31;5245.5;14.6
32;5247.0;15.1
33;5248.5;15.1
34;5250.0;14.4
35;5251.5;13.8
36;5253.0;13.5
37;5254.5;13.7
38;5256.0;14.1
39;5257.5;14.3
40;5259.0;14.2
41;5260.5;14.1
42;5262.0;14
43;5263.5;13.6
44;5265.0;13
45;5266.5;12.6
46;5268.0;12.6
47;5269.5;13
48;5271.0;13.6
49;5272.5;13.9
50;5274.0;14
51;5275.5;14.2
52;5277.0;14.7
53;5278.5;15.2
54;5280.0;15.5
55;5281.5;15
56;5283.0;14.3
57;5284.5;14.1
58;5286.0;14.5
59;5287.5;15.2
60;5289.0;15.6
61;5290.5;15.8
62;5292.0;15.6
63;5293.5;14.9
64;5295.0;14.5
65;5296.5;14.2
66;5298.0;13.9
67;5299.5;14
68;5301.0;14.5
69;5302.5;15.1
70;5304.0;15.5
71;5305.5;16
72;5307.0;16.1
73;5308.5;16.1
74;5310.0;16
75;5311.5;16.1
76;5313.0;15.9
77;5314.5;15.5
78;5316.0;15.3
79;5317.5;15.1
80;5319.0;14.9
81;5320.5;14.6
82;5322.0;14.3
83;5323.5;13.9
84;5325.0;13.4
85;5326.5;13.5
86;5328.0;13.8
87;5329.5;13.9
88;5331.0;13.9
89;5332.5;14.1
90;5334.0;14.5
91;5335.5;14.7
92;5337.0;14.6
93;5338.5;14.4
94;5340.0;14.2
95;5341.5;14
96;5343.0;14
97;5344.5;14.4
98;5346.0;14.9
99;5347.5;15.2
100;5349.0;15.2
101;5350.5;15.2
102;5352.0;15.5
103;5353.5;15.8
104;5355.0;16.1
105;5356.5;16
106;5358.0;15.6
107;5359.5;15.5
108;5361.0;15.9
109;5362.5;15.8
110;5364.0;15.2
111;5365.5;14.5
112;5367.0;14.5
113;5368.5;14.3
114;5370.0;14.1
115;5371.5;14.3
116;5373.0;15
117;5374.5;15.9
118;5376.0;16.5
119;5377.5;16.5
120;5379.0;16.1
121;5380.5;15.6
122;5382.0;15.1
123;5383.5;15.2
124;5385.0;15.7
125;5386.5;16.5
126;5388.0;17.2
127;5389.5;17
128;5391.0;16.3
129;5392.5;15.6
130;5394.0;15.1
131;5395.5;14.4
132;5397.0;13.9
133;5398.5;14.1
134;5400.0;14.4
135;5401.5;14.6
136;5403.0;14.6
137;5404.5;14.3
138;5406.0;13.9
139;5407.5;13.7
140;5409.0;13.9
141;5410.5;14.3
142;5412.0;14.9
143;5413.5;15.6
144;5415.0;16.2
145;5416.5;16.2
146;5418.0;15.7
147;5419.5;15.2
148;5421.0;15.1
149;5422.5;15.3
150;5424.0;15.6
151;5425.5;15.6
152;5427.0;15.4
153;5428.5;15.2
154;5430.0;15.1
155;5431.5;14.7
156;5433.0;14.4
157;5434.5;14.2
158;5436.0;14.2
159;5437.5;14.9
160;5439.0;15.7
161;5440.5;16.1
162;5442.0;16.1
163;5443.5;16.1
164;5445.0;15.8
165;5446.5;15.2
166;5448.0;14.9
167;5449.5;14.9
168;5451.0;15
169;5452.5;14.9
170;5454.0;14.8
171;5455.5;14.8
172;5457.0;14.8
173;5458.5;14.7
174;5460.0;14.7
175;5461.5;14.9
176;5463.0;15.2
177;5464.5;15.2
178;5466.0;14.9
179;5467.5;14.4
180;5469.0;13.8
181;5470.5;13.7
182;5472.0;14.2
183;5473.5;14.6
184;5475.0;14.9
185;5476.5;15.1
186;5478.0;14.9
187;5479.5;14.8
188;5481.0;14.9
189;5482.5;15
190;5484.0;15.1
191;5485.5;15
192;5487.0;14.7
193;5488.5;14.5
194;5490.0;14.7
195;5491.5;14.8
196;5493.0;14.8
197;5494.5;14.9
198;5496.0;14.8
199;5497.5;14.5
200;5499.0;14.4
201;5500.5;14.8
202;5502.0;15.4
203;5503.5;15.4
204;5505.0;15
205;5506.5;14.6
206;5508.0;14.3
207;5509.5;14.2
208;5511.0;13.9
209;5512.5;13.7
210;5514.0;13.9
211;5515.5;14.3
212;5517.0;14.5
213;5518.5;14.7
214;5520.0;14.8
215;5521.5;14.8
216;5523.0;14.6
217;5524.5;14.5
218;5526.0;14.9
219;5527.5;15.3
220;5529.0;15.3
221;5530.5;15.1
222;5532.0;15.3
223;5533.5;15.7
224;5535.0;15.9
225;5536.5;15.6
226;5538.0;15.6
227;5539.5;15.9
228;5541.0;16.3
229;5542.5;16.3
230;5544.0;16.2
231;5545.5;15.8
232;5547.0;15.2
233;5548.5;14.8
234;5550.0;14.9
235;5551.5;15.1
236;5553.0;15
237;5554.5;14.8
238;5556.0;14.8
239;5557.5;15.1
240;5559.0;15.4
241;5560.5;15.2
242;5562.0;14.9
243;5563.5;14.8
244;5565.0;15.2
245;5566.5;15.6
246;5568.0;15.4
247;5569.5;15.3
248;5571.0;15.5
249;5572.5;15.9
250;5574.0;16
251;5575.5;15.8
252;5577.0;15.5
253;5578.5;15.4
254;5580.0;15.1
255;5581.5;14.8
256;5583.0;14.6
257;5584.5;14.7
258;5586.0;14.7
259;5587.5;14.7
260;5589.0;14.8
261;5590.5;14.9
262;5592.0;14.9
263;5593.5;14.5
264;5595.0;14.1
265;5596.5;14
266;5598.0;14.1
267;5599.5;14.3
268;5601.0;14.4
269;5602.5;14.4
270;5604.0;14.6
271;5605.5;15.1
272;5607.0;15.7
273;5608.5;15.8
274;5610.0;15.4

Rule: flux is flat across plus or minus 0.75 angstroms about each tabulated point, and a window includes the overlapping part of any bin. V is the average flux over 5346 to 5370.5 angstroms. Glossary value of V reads 15.3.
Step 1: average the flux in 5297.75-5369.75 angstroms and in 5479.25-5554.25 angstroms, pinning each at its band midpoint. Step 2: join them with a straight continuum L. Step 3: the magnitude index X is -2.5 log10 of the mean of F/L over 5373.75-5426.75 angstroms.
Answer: -0.03 mag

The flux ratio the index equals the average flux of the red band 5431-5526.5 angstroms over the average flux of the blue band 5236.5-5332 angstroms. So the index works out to 1.02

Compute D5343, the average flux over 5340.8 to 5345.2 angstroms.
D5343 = 14.1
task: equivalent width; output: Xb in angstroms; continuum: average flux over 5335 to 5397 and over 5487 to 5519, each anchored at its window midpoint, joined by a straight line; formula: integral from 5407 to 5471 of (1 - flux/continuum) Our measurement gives -0.5 angstroms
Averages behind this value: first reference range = 15.3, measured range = 15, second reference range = 14.6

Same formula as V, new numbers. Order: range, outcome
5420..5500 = 14.9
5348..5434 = 15.2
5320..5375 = 14.7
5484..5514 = 14.6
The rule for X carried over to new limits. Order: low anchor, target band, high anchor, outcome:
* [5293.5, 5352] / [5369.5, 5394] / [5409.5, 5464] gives -0.06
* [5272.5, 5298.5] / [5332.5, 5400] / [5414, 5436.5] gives -0.01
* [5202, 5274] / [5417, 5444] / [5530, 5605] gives -0.06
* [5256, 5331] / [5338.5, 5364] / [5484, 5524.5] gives -0.04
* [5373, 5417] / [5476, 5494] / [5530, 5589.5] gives 0.03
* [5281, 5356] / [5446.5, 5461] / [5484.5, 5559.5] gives 0.01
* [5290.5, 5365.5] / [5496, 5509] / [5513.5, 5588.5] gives 0.03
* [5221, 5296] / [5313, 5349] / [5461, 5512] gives -0.01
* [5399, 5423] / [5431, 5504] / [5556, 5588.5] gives 0.01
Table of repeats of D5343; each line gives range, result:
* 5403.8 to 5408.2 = 14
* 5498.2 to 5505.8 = 15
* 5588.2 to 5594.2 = 14.8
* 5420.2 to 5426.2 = 15.4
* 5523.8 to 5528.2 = 14.9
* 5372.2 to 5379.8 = 16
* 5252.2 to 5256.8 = 13.8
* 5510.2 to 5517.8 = 14.1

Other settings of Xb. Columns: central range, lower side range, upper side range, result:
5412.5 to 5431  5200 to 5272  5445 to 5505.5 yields -1.3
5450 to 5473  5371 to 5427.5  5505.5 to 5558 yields 0.7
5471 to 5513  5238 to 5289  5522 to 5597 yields 0.7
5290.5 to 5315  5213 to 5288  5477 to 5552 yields -2.2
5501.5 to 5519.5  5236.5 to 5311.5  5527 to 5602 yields 0.7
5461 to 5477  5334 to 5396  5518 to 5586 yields 0.7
